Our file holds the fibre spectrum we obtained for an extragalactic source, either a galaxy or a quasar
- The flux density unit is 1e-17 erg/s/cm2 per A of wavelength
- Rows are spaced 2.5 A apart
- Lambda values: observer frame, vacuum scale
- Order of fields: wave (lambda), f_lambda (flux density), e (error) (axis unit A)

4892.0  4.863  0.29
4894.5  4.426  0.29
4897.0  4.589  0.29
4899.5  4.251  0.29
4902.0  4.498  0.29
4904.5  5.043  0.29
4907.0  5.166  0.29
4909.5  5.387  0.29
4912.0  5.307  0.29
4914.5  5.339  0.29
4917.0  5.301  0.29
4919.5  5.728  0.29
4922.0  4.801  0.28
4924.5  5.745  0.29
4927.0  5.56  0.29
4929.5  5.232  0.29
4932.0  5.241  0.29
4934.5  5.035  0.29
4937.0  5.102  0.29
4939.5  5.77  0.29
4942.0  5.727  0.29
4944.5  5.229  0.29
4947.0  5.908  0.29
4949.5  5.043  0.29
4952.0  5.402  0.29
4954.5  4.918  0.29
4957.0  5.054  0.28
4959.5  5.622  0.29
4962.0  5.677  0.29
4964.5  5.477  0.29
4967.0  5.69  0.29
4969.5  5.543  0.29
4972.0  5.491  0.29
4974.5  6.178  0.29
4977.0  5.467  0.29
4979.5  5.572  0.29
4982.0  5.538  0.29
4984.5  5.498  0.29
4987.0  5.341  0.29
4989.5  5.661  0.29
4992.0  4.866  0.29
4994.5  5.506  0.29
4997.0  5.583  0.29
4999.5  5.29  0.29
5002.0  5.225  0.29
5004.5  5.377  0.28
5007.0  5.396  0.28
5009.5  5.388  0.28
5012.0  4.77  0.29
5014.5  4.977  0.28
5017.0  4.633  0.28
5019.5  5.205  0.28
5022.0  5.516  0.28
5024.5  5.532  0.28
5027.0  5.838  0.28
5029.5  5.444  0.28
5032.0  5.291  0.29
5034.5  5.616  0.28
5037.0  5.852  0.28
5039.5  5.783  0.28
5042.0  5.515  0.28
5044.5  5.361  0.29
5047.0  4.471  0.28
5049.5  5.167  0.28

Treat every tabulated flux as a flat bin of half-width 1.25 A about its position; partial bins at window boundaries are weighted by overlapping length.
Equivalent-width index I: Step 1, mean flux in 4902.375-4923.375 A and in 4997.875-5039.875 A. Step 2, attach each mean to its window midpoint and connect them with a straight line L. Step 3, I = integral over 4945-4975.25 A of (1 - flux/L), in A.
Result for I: -1.1 A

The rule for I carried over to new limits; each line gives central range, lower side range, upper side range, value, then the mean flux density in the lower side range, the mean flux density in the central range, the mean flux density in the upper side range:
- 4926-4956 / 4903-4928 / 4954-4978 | 0.5 A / 5.33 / 5.34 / 5.53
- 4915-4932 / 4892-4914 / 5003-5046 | -1.5 A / 4.85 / 5.38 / 5.38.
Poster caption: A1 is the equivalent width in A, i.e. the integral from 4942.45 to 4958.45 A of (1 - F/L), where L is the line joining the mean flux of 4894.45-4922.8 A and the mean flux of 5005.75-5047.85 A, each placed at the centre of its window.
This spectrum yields -0.5 A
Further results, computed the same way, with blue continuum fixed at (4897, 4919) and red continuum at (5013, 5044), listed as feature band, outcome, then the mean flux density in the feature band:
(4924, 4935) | -0.55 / 5.36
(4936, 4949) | -0.96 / 5.53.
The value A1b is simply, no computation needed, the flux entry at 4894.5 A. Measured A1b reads 4.426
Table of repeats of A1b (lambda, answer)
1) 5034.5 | 5.616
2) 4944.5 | 5.229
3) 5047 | 4.471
